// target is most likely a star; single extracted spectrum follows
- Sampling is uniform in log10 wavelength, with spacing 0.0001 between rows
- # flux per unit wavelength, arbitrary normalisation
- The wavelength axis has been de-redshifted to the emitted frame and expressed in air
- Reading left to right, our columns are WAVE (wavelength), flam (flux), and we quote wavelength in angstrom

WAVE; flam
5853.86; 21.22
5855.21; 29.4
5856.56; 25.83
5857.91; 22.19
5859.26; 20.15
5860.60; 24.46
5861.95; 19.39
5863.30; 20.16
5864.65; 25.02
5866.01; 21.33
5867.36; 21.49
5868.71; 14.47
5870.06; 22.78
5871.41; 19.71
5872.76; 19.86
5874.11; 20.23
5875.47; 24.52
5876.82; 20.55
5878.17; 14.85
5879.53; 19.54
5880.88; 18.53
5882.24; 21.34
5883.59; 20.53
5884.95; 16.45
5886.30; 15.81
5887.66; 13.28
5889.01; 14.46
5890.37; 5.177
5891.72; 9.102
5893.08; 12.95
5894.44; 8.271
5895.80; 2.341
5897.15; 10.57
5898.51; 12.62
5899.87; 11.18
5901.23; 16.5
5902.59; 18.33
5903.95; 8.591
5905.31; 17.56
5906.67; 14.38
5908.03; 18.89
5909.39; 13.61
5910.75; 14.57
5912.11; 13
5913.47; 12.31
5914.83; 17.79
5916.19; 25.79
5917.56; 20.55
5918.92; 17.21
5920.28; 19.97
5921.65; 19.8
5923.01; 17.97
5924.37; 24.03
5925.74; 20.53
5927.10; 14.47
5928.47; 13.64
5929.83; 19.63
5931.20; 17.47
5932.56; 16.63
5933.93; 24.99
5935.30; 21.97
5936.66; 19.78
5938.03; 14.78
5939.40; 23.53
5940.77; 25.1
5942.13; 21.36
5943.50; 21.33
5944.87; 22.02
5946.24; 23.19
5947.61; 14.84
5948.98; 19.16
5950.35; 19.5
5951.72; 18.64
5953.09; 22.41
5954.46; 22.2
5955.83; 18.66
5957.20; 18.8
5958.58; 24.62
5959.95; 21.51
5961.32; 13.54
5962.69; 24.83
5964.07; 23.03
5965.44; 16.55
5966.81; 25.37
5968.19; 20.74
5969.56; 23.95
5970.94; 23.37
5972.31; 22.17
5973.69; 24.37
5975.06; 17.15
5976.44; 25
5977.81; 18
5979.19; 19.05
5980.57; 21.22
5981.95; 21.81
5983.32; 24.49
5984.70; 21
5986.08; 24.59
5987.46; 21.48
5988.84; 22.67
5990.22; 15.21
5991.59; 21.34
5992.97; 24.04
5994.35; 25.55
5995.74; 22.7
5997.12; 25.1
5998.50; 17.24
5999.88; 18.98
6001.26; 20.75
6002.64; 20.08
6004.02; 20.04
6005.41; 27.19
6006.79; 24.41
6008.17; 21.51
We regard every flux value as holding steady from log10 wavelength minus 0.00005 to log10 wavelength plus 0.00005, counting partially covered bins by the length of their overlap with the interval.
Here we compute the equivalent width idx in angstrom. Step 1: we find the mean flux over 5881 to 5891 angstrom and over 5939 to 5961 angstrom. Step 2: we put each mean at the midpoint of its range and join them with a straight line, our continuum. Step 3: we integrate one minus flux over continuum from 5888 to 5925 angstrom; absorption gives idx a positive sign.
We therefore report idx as 5.8 angstrom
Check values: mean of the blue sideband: 15.5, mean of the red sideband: 20.9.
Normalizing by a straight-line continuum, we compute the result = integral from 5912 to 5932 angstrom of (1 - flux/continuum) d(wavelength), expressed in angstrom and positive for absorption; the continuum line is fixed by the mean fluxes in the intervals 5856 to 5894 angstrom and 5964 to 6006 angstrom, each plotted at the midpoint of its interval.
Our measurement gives 1.5 angstrom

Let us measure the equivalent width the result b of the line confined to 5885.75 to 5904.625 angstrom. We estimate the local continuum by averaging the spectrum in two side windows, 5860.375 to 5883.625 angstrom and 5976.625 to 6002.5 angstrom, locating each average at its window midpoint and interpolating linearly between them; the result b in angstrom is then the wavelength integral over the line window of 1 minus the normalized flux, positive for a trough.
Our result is 8.5 angstrom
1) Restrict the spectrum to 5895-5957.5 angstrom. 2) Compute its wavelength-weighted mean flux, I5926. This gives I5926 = 17.9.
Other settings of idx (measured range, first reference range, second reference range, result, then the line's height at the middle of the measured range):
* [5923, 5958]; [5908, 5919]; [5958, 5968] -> -1.1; 19.3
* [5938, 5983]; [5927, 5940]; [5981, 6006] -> -2.0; 20.2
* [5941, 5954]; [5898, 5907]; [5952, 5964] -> -0.6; 19.6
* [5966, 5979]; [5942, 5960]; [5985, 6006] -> -0.6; 21.1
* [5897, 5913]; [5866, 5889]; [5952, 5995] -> 4.4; 19.7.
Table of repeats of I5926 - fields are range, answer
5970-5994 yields 21.7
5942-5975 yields 21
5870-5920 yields 15.7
